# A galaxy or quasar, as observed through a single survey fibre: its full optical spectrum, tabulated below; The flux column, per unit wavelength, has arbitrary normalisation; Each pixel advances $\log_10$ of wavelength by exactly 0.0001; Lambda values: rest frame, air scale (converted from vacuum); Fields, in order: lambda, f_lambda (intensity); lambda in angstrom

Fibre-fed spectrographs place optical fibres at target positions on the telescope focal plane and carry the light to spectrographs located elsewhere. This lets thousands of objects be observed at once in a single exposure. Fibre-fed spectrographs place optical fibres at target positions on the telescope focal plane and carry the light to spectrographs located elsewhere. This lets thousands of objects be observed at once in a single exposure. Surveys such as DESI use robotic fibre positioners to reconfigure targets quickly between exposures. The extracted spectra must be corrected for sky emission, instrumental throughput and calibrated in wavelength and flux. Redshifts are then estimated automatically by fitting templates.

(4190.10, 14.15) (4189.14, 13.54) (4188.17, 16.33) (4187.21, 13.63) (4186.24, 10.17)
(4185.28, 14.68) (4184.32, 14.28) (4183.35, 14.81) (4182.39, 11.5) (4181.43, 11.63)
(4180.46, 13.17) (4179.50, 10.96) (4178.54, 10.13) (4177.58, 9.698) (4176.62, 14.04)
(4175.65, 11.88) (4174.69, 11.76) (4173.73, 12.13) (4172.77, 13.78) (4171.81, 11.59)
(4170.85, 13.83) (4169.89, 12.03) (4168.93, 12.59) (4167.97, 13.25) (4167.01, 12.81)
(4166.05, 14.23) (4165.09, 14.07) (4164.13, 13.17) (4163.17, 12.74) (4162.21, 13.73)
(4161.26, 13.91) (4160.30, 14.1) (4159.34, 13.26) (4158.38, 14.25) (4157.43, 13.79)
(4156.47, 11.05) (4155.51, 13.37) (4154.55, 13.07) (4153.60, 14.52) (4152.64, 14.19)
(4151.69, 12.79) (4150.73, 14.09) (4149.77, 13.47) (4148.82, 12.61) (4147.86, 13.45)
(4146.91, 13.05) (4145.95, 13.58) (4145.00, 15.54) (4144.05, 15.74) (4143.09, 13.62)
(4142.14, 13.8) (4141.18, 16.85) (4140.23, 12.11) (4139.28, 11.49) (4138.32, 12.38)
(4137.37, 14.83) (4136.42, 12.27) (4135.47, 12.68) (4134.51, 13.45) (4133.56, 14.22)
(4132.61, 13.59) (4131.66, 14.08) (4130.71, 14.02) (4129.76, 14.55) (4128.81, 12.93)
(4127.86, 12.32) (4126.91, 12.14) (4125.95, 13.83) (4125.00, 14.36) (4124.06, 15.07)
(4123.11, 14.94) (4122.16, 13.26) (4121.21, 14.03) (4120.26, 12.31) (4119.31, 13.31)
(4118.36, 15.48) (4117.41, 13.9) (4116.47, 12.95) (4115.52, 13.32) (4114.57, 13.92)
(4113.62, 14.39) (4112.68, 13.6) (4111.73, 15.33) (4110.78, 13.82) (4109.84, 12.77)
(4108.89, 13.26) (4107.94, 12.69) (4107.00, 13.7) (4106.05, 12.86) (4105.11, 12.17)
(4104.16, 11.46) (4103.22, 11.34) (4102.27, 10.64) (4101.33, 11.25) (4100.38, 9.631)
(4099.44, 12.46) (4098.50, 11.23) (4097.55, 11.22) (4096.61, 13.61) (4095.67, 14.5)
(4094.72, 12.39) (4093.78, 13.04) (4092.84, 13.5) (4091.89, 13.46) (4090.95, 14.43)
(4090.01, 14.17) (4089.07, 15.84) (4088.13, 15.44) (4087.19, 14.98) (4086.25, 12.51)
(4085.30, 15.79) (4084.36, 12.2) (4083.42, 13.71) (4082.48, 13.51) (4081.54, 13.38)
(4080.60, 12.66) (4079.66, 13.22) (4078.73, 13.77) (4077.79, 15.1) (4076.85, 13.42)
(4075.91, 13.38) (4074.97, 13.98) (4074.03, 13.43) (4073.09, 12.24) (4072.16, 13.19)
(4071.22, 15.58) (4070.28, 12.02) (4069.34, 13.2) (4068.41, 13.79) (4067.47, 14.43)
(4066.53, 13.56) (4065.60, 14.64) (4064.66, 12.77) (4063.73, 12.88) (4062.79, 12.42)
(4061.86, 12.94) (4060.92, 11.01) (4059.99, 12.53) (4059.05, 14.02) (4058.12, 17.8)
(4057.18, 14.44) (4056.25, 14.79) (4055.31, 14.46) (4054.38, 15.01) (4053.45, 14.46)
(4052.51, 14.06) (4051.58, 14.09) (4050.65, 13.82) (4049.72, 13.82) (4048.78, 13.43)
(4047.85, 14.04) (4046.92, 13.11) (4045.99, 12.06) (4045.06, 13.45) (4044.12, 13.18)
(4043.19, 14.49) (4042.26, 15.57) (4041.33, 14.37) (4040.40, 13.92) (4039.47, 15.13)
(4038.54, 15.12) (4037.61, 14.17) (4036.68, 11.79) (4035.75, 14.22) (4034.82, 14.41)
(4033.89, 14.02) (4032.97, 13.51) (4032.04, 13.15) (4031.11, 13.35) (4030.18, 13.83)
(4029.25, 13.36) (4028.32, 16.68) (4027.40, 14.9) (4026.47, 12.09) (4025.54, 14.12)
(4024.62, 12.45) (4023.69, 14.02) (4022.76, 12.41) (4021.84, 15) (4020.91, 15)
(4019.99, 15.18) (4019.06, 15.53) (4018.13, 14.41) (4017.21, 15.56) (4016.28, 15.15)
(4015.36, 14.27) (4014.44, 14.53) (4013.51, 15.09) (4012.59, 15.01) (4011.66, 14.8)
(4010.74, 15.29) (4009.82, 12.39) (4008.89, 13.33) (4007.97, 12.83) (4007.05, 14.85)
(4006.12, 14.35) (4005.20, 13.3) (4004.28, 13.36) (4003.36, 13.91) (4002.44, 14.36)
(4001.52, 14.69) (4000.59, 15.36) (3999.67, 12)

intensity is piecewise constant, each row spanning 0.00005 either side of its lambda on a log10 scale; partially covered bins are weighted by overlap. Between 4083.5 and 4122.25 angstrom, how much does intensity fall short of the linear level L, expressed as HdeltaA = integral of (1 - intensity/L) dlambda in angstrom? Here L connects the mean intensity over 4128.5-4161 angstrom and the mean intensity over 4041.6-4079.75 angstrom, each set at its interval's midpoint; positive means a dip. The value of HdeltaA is 1.3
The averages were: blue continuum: 13.8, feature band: 13.2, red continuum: 13.6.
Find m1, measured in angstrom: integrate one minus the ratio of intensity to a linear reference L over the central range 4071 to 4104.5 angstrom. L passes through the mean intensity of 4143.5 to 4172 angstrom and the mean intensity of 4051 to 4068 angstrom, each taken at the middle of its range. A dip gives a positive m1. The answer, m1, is 1.42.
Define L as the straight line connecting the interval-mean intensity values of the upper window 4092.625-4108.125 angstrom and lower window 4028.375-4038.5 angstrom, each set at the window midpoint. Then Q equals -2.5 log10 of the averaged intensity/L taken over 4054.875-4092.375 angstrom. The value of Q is -0.08 mag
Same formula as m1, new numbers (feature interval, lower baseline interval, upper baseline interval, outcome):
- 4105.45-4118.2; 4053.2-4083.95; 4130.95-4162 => 0.0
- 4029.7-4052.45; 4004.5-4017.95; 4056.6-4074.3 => 0.1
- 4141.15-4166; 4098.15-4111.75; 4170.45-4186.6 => -2.8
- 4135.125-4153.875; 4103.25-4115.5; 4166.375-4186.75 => -1.2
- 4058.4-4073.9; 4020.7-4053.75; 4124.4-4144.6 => 0.6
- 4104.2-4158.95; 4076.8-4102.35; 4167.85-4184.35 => -3.3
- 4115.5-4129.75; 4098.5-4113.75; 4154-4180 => -1.2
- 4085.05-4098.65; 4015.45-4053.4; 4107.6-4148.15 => 0.1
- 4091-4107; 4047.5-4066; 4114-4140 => 1.6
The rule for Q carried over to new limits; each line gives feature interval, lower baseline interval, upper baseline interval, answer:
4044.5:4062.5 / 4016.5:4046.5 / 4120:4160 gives 0.01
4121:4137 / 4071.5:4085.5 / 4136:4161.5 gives 0.00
